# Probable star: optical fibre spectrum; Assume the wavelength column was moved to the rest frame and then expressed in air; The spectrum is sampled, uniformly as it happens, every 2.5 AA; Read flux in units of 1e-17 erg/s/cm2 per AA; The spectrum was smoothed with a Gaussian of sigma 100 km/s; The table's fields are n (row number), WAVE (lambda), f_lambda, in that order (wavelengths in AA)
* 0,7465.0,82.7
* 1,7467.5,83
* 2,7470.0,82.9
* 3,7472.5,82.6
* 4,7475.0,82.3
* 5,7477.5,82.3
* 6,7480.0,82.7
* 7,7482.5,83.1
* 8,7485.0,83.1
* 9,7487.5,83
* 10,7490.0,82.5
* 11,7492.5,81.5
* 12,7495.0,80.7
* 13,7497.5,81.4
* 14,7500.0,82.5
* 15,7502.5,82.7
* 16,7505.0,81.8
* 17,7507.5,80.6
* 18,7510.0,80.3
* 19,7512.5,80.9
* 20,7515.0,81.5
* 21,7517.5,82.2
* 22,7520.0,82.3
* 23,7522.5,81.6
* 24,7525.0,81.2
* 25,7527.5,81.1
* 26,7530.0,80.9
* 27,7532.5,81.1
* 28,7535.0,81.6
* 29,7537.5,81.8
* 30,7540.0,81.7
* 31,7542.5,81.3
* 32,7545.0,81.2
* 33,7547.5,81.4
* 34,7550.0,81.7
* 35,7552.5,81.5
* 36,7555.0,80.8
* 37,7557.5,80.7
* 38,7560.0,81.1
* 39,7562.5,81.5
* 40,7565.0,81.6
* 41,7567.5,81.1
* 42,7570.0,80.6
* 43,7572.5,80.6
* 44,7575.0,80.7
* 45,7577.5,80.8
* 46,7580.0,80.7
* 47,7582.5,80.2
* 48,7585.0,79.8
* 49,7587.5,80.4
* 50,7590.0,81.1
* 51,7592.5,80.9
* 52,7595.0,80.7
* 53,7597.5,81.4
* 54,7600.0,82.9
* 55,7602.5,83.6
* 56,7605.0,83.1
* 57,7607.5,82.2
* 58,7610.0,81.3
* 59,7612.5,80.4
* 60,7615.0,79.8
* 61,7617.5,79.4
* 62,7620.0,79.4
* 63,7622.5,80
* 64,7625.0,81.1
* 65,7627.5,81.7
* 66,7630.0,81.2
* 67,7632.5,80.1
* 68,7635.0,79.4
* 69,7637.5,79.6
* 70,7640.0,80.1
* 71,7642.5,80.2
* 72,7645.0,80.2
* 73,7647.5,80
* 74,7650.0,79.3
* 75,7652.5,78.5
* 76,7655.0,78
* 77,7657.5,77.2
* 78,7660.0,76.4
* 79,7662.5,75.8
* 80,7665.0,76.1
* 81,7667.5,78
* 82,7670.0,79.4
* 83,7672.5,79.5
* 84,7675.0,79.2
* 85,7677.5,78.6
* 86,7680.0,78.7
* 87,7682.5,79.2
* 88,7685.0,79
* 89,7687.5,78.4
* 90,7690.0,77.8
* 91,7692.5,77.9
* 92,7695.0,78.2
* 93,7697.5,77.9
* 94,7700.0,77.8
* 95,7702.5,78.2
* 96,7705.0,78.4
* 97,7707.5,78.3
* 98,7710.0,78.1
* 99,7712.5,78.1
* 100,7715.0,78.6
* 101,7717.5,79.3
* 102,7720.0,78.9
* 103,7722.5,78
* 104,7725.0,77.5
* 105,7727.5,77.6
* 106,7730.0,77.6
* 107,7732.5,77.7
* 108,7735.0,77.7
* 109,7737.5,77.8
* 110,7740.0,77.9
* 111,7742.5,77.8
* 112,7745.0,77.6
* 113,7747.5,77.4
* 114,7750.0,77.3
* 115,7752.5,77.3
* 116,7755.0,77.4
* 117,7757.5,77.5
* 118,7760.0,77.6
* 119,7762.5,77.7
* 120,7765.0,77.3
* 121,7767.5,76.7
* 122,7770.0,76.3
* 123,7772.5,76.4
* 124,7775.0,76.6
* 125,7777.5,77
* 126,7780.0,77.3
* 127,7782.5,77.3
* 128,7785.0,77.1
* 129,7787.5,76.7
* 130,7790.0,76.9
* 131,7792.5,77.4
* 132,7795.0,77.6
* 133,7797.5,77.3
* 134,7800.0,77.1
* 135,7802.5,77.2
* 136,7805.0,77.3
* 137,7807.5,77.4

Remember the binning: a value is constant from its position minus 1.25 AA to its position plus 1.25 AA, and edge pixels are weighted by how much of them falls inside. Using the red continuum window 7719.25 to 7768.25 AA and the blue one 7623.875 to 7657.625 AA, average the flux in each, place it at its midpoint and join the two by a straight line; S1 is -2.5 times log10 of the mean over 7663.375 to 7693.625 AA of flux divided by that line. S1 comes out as 0.01 mag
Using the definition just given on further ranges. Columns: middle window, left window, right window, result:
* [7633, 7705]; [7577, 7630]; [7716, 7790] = 0.01 mag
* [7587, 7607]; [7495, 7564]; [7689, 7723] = -0.02 mag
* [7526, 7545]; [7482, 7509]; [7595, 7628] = 0.01 mag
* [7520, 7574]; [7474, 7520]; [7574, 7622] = 0.00 mag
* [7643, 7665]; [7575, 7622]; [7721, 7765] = 0.02 mag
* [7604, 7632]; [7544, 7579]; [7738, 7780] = -0.01 mag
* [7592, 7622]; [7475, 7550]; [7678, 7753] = -0.02 mag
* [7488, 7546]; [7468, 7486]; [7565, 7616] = 0.01 mag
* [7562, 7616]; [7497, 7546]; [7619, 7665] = -0.01 mag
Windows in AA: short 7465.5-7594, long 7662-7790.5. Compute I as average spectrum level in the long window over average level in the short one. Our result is 0.95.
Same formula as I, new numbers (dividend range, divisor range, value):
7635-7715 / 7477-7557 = 0.96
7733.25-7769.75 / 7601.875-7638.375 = 0.96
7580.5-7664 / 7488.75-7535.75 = 0.98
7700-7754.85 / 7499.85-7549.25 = 0.96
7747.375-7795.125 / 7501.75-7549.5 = 0.95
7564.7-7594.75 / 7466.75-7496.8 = 0.98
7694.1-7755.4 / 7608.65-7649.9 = 0.97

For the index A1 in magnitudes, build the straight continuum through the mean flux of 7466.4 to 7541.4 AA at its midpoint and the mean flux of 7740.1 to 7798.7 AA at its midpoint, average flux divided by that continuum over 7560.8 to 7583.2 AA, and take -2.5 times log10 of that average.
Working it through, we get 0.00 mag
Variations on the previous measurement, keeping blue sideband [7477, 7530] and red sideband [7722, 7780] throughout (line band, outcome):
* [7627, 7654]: -0.01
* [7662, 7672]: 0.02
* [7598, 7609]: -0.04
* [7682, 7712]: 0.00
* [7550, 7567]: -0.01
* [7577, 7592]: 0.00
